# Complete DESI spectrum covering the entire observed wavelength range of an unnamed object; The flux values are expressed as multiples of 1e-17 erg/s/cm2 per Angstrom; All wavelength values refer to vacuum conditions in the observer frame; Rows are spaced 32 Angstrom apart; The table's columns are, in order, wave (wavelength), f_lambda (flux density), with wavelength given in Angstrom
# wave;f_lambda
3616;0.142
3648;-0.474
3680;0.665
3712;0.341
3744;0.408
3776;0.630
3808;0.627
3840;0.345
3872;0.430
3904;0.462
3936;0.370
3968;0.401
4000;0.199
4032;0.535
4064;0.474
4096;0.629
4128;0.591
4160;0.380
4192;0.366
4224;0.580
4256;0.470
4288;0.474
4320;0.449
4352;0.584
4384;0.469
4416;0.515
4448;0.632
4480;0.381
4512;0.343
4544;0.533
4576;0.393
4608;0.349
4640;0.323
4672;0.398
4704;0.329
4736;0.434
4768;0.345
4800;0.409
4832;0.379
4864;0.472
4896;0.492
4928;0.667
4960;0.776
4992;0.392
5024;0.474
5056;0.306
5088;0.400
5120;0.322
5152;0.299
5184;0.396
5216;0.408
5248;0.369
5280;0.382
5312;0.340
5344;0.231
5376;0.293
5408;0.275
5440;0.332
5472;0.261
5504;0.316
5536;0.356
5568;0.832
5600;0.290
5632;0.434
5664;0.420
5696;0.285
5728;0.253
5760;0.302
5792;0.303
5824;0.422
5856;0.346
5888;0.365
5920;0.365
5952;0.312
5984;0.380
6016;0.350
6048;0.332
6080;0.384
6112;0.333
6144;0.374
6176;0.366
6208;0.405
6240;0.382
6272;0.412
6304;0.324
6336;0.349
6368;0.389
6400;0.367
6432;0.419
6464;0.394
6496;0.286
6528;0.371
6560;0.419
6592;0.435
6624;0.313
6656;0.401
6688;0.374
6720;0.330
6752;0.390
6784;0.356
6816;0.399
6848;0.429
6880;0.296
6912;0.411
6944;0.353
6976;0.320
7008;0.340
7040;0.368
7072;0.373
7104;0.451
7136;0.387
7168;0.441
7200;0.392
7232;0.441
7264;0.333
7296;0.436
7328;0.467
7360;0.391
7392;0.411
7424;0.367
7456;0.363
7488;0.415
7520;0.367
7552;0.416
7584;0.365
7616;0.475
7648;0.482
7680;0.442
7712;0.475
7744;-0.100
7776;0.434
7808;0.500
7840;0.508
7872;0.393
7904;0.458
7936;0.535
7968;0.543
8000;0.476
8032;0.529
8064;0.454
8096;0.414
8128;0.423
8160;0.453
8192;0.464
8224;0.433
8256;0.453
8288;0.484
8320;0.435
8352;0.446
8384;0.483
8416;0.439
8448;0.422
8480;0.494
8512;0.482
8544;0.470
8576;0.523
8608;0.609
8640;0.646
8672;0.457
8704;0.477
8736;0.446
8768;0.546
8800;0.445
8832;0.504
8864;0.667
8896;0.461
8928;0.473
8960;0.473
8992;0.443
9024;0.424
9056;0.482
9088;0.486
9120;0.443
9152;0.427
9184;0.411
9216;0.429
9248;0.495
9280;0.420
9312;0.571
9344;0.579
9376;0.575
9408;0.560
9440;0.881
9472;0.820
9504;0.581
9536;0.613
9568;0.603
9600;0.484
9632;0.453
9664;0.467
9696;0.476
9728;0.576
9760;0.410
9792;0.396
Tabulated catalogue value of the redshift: 0.768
